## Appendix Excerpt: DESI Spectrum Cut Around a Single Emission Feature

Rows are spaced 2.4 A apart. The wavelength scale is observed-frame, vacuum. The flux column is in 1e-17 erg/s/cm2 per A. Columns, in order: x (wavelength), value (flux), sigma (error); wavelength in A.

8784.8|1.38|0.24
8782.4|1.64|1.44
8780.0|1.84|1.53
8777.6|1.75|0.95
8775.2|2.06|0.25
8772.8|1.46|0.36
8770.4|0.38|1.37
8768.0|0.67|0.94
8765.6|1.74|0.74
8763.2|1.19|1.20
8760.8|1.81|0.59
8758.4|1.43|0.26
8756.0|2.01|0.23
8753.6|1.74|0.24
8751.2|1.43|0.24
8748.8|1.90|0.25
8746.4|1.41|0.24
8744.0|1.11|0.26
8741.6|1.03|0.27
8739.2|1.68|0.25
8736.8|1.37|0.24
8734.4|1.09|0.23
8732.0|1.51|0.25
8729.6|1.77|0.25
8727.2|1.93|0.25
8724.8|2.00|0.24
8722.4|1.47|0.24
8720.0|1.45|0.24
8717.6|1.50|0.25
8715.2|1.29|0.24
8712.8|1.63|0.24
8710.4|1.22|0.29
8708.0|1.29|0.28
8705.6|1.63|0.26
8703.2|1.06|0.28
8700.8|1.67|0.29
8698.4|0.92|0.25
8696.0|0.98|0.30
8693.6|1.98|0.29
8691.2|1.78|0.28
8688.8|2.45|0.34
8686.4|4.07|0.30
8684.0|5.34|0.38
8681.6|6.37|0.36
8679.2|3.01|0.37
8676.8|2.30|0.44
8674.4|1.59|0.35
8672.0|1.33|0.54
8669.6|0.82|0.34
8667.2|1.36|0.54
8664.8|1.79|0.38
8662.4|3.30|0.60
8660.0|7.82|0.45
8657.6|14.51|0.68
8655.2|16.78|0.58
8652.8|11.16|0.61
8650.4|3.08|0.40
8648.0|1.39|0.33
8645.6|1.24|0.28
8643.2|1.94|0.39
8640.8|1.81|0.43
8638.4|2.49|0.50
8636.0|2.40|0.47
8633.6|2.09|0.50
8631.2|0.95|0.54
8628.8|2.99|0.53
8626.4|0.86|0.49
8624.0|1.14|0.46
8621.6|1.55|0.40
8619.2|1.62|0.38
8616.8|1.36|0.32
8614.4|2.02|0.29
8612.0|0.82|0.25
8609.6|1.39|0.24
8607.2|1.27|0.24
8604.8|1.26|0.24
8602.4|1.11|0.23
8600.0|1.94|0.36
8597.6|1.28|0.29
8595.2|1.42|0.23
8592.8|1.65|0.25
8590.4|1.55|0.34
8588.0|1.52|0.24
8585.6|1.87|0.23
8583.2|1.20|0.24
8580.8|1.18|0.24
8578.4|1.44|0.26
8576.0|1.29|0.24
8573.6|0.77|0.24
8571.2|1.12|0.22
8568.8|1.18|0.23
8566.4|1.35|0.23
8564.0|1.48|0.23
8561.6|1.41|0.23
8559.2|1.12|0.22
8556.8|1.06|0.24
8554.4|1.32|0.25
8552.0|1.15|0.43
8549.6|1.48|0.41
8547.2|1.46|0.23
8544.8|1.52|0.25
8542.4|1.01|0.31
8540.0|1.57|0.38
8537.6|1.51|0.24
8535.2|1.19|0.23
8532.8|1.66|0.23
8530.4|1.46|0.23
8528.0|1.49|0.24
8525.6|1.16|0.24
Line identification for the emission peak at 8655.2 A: Halpha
